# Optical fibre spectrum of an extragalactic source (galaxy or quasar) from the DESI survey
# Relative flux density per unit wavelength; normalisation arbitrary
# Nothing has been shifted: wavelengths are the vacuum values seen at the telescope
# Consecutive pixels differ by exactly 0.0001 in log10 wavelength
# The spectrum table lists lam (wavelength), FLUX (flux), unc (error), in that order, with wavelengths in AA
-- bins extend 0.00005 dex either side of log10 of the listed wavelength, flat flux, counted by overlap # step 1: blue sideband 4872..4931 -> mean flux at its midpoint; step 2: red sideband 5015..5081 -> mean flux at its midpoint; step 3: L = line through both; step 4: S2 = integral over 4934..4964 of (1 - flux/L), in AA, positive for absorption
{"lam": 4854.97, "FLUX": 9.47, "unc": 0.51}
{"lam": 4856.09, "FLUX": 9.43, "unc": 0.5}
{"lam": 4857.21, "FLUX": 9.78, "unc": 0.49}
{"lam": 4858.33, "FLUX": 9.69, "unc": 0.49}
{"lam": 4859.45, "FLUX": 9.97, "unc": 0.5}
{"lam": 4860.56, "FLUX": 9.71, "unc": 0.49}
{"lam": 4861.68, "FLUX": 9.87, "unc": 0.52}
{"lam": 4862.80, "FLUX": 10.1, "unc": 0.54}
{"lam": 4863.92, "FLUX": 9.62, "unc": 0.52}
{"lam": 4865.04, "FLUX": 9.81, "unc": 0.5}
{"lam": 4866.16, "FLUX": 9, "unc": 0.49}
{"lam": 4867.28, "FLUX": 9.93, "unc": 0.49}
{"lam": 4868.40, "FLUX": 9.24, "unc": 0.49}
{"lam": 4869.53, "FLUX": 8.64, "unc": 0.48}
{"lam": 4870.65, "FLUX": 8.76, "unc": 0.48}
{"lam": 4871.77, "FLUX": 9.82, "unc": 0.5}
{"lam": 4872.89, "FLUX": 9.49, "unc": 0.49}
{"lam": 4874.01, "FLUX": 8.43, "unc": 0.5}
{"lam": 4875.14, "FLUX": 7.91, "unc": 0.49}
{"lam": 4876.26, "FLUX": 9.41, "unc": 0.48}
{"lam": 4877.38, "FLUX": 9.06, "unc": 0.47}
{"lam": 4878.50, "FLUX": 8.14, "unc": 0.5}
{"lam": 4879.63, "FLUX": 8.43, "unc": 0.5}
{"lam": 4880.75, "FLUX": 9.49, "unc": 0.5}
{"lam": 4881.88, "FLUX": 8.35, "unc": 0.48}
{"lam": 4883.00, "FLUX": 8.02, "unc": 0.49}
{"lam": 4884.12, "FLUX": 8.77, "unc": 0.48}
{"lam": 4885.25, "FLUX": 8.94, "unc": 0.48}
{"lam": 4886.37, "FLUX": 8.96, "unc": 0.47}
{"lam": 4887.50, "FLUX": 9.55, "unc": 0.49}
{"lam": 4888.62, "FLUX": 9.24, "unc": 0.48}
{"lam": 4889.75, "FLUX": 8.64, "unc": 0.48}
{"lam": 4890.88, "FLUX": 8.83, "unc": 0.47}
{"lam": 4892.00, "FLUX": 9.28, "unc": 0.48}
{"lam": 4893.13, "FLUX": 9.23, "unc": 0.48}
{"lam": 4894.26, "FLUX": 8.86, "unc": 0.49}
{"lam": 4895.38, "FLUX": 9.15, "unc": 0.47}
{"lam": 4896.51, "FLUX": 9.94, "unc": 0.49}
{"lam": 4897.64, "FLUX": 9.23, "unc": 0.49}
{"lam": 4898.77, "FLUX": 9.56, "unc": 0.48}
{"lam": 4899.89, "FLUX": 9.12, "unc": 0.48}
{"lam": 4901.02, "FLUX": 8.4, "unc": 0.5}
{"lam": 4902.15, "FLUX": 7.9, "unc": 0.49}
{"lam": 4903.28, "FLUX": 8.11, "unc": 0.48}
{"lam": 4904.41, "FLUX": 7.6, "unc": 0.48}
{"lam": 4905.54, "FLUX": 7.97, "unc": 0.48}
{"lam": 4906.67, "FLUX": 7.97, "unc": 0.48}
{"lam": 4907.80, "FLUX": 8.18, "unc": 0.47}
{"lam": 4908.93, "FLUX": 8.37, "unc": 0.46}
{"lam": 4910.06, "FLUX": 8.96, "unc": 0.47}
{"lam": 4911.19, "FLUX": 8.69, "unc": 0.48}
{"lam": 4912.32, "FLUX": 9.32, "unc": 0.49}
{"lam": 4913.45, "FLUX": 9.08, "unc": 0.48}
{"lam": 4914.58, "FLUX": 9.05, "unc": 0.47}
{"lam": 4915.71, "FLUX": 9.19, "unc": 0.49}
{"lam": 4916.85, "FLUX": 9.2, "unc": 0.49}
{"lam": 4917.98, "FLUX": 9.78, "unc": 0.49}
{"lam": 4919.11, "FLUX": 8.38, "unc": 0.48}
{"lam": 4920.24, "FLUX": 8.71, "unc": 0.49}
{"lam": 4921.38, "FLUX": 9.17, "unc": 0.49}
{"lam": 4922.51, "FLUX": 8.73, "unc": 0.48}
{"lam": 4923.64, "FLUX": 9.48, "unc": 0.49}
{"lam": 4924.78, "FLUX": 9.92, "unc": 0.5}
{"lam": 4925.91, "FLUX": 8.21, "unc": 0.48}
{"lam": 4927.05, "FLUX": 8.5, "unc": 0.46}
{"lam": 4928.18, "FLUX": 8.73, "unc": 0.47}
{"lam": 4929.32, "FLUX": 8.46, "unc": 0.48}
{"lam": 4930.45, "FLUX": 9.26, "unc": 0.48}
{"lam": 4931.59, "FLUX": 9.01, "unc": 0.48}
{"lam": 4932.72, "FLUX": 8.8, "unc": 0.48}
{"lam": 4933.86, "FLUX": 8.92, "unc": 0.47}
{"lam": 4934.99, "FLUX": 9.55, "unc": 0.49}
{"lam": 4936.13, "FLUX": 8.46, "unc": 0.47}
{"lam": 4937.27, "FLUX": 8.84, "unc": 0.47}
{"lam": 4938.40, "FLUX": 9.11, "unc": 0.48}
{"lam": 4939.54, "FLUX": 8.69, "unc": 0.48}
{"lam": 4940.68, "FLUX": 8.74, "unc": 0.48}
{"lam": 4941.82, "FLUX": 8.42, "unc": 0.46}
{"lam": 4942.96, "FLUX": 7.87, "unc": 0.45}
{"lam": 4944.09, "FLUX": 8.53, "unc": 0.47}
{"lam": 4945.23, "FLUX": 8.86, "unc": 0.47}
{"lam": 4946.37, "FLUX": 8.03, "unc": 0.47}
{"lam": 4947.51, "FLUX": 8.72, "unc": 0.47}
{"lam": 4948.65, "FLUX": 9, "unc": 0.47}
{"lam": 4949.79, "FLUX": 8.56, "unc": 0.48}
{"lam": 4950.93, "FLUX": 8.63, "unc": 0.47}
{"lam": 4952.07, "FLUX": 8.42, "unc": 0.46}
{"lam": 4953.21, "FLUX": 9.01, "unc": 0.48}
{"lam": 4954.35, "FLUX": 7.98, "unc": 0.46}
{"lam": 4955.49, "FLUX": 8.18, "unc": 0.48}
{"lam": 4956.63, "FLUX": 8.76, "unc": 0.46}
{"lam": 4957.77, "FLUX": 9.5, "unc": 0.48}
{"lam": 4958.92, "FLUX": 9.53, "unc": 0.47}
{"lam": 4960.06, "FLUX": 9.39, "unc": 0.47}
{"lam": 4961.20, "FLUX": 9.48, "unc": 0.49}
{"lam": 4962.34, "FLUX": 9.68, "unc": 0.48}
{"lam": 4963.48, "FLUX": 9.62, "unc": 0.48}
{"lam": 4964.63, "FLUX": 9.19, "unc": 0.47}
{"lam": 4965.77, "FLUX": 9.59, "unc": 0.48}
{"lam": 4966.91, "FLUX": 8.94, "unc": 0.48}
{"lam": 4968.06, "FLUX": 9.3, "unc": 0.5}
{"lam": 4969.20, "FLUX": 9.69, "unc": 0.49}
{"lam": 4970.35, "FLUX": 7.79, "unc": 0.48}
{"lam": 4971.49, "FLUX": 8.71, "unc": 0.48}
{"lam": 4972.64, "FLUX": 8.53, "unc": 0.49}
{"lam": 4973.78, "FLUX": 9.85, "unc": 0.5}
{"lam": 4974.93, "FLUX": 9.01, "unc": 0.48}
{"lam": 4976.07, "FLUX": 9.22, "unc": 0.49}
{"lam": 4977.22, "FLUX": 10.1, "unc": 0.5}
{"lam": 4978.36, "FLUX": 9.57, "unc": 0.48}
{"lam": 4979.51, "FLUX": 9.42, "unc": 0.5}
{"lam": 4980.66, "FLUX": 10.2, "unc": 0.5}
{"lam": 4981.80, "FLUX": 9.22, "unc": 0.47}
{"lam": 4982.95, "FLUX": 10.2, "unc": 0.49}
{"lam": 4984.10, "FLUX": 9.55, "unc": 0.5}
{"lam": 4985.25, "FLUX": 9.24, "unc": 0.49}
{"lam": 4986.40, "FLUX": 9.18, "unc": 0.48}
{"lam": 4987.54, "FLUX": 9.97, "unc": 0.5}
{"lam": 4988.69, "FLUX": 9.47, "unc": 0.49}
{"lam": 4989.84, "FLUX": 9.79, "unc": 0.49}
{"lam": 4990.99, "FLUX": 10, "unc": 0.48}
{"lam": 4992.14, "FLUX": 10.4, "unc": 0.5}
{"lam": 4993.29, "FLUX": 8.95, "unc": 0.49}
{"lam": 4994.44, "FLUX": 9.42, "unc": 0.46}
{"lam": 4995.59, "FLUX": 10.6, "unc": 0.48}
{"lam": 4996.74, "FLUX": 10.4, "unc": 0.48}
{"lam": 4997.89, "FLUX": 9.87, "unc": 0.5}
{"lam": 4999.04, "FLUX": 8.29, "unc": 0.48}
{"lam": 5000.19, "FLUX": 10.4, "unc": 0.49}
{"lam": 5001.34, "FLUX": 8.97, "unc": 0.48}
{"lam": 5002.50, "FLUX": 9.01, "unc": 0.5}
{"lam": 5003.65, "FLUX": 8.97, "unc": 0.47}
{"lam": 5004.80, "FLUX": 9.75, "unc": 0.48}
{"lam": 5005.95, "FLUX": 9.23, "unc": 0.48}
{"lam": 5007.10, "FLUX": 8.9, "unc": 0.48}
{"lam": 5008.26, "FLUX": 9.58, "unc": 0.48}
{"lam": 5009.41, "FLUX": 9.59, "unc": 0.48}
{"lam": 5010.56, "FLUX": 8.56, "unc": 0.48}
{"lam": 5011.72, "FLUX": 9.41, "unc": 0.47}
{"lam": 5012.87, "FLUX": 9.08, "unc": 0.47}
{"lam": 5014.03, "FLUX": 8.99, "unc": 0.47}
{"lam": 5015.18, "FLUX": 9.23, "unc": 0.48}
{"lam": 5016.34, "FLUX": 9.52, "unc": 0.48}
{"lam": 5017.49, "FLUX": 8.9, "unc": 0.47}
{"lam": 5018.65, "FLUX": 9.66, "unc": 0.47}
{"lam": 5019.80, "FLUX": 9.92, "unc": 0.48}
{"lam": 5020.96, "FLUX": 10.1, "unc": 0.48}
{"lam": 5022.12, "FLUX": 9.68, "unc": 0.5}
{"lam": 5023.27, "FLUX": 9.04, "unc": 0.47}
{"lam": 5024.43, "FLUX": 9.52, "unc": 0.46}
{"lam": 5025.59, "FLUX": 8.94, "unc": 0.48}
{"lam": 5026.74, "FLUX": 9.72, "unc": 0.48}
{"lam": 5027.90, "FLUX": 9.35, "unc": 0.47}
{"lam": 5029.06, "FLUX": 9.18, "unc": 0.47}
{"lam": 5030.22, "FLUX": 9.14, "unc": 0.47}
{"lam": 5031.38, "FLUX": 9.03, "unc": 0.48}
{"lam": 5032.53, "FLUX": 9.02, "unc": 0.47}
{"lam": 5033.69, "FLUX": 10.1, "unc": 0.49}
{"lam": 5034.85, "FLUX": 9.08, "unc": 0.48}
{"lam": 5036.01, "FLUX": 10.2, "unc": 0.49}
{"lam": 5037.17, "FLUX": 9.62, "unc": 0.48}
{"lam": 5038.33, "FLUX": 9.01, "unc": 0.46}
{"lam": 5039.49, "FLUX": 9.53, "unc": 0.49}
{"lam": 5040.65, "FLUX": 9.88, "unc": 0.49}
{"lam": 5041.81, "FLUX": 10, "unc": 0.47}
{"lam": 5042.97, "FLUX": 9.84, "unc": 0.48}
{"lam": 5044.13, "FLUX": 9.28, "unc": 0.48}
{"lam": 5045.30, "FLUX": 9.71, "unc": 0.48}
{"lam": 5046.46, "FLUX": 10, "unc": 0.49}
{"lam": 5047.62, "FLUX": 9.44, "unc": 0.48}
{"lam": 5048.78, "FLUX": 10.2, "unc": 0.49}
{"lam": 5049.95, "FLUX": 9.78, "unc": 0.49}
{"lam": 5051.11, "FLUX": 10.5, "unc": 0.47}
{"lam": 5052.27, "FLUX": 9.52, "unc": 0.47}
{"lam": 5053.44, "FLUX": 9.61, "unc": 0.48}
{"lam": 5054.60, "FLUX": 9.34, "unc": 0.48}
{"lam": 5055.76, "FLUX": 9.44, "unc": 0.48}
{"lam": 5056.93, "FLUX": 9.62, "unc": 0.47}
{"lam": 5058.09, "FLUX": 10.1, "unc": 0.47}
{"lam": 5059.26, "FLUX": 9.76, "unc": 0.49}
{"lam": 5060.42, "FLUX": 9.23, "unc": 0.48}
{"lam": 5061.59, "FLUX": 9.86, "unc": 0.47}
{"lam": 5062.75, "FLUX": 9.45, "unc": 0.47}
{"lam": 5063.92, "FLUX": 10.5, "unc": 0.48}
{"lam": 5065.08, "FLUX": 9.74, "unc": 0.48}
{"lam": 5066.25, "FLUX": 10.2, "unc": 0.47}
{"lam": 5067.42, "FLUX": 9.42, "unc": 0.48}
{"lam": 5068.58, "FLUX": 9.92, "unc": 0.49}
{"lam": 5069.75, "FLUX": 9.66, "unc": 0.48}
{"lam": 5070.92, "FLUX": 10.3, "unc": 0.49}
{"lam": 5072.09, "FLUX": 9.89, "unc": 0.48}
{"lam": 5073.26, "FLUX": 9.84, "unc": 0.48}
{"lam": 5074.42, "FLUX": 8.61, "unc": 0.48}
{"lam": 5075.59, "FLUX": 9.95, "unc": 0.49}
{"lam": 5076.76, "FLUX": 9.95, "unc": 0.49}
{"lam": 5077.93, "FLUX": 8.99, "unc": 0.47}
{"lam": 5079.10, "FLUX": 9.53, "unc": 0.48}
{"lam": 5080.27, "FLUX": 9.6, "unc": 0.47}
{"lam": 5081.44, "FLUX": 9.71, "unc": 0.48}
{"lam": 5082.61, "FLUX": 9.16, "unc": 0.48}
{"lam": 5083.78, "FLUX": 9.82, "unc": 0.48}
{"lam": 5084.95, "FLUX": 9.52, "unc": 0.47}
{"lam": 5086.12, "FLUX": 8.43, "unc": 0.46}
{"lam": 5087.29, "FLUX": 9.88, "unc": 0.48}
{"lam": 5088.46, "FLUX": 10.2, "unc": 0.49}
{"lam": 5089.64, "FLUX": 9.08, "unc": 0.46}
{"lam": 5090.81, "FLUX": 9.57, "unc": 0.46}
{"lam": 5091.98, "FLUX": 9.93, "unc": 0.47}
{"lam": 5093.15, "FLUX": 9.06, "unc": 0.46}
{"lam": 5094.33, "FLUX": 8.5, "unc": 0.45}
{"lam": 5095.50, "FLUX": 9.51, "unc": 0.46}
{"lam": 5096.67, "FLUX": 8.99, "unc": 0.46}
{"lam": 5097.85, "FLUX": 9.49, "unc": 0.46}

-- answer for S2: 0.9 AA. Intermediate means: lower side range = 8.84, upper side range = 9.62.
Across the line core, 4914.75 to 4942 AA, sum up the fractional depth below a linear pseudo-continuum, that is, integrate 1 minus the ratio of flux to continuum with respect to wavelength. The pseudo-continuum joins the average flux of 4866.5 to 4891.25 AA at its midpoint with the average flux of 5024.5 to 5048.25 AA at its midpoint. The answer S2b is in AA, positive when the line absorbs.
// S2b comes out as 0.48 AA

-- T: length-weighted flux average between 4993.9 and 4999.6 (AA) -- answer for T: 9.73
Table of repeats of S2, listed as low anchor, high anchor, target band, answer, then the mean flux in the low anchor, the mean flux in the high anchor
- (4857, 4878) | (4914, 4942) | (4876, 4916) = 1.6 AA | 9.37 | 8.94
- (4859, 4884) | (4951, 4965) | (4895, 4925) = 0.8 AA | 9.14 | 9.04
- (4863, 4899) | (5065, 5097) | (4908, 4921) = 0.3 AA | 9.06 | 9.53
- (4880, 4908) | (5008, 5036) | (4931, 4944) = 0.3 AA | 8.78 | 9.36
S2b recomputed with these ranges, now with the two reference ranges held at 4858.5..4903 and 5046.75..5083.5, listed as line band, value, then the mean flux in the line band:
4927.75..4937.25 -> 0.4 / 8.89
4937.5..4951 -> 1.0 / 8.6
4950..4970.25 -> 0.6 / 9.07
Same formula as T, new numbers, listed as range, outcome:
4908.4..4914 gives 8.89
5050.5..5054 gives 9.88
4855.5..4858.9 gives 9.61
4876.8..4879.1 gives 8.6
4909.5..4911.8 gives 8.84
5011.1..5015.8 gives 9.16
